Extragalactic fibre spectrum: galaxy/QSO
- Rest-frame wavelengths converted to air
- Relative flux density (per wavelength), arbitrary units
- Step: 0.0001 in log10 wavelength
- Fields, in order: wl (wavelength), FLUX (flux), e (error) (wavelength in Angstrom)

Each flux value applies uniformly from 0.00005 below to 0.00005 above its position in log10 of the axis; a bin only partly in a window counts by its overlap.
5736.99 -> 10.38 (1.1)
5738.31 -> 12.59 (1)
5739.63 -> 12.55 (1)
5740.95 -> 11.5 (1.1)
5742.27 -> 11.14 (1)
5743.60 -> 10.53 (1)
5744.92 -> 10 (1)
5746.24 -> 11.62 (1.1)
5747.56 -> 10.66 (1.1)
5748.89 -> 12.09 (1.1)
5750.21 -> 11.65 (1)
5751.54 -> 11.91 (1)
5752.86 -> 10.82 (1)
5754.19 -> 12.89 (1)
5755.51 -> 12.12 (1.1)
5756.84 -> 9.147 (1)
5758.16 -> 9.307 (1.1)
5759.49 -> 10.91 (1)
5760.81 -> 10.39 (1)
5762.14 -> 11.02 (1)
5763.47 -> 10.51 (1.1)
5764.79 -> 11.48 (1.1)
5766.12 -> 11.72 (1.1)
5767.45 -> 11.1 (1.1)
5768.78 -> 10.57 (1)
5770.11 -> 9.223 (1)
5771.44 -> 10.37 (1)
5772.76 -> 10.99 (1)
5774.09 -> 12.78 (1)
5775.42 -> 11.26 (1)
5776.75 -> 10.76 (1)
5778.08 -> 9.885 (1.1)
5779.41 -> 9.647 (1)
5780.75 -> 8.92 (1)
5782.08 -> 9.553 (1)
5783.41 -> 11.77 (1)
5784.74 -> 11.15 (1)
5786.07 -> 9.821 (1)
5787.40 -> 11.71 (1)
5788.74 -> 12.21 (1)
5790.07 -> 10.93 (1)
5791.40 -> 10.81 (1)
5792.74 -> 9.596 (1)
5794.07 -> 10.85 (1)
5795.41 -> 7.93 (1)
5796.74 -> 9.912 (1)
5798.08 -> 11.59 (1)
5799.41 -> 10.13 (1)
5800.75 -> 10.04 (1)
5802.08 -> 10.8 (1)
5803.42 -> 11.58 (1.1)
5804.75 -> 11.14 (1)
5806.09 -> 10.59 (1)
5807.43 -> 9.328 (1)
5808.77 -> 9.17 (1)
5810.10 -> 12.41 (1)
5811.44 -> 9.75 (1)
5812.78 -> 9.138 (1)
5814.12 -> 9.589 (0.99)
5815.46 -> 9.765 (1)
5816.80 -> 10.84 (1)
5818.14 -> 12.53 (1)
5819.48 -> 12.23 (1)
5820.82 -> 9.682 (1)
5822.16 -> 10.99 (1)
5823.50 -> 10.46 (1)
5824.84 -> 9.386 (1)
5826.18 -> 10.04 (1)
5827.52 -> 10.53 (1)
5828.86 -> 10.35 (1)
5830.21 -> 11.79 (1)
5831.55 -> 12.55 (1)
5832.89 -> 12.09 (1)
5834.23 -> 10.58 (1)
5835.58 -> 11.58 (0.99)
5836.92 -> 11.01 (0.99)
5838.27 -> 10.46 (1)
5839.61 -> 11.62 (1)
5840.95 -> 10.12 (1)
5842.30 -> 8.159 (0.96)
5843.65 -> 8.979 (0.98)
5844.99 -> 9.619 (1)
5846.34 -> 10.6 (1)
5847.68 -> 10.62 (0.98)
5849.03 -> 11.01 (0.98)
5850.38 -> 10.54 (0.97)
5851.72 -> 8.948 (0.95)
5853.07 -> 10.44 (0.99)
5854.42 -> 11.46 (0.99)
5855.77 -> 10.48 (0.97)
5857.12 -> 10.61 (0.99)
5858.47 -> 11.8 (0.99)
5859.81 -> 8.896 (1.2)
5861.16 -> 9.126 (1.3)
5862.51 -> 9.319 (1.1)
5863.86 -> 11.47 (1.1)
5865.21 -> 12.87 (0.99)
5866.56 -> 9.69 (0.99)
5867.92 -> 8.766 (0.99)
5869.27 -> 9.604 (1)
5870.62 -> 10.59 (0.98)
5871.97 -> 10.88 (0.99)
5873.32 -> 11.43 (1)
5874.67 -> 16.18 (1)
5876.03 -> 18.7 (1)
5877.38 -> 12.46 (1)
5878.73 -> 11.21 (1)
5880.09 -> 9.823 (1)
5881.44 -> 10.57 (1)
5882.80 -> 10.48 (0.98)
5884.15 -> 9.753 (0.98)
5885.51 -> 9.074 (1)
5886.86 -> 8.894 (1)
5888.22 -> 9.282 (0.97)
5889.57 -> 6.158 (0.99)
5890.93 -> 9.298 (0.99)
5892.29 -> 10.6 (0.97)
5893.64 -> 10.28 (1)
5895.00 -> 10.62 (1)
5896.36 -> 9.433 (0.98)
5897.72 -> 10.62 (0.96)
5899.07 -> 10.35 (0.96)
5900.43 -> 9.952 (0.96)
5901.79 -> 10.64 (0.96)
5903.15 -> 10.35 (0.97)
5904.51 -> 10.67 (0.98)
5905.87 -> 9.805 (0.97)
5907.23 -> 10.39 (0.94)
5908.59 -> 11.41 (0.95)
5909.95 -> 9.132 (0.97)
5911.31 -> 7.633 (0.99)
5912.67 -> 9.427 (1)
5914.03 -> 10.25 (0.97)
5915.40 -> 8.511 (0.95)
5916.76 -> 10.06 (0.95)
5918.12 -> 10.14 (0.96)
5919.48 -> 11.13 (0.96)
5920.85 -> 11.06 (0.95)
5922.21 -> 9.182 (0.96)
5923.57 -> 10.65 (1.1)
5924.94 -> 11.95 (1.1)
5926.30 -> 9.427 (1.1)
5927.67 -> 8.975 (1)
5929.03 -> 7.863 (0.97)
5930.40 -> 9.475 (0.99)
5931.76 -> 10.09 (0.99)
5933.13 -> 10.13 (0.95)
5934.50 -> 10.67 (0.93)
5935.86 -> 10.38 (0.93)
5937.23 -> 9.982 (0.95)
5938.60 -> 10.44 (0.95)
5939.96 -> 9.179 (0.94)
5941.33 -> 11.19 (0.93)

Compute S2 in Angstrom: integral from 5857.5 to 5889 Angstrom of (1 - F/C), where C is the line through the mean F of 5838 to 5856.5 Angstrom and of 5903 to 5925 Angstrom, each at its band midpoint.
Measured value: -2.3 Angstrom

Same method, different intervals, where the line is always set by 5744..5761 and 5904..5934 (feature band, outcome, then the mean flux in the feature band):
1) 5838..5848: 0.4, 9.99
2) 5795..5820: 0.5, 10.5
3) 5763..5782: 0.5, 10.6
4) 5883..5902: 0.8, 9.64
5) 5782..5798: 0.3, 10.6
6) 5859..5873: 0.1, 10.2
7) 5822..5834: -0.4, 10.9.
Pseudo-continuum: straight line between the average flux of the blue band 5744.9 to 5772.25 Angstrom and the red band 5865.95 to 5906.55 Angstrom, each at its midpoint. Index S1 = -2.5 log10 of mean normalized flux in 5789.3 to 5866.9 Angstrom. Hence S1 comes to 0.02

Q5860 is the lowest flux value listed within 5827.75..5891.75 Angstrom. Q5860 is 6.158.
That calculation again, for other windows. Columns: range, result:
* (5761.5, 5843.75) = 7.93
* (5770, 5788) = 8.92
